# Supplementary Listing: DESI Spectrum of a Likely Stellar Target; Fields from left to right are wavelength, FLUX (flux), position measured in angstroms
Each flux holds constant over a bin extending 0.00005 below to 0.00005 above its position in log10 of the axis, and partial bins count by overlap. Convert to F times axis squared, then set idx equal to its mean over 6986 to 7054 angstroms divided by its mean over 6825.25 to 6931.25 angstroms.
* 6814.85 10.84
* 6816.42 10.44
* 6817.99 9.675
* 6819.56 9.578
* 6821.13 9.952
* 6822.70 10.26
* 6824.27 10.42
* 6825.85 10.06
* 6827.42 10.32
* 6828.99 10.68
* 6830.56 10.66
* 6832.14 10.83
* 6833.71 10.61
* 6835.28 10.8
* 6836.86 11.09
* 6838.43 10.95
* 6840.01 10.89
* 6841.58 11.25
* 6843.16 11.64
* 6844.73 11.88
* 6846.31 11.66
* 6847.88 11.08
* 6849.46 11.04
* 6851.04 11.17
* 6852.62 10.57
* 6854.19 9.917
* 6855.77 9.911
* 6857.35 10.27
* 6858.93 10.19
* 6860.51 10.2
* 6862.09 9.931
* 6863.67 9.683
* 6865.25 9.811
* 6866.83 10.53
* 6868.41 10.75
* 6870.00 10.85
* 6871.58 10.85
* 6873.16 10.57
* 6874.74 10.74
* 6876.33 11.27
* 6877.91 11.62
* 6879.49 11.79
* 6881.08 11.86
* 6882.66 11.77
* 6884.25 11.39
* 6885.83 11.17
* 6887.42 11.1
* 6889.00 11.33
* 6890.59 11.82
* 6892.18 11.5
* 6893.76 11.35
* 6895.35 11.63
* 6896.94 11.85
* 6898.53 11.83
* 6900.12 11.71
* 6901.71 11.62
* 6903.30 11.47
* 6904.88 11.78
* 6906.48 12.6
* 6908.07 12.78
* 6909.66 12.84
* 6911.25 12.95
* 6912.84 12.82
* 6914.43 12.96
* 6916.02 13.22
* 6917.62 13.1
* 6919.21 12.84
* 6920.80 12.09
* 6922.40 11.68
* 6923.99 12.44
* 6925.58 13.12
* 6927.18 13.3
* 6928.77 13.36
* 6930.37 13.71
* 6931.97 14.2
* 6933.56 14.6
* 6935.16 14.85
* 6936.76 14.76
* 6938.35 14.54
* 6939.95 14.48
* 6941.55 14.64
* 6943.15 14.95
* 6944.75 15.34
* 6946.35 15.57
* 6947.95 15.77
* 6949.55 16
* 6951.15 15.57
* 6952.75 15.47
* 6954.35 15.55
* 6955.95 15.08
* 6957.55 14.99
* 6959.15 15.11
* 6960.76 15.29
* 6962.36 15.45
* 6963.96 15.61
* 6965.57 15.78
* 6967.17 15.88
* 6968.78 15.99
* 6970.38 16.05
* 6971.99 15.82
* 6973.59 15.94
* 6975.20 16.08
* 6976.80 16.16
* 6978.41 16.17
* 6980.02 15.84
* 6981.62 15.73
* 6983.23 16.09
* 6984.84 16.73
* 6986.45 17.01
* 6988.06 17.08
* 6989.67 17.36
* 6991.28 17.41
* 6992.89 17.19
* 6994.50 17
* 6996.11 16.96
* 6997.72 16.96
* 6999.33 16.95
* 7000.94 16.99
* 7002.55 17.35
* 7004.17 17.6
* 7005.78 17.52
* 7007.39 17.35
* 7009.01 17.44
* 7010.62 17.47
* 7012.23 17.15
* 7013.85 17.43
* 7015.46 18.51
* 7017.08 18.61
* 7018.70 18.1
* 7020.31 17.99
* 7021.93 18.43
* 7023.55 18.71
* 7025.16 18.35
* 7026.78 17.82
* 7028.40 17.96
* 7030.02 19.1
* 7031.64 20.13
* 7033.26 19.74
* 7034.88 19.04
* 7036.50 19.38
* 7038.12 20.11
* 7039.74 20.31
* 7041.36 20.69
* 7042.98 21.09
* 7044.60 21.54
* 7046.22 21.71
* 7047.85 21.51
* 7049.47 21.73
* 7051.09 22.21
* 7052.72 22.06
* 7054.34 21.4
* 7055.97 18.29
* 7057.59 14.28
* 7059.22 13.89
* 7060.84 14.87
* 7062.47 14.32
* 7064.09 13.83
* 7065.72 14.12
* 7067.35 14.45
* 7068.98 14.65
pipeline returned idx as 1.7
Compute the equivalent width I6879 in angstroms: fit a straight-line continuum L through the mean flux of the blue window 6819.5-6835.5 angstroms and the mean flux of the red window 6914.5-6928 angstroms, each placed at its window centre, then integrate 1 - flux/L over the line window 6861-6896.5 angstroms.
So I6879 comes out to 1.9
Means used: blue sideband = 10.4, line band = 11.1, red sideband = 12.7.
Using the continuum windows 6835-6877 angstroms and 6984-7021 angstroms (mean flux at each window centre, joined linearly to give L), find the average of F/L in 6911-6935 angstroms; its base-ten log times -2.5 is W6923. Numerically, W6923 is 0.05 mag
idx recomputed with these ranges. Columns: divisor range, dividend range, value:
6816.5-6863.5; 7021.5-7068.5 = 1.87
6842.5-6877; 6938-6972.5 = 1.49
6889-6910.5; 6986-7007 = 1.49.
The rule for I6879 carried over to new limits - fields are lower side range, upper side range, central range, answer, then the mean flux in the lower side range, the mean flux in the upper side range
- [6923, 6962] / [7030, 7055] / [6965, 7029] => 3.3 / 14.7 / 20.8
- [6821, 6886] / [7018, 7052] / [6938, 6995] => 1.9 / 10.8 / 19.8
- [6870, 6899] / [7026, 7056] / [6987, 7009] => 0.8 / 11.4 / 20.4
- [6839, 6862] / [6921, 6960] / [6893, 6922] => 1.9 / 10.8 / 14.5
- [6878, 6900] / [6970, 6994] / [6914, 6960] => -0.5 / 11.6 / 16.5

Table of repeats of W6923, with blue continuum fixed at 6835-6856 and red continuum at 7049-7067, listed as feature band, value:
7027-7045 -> -0.194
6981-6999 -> -0.112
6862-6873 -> 0.126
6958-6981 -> -0.083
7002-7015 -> -0.110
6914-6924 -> 0.045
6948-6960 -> -0.091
